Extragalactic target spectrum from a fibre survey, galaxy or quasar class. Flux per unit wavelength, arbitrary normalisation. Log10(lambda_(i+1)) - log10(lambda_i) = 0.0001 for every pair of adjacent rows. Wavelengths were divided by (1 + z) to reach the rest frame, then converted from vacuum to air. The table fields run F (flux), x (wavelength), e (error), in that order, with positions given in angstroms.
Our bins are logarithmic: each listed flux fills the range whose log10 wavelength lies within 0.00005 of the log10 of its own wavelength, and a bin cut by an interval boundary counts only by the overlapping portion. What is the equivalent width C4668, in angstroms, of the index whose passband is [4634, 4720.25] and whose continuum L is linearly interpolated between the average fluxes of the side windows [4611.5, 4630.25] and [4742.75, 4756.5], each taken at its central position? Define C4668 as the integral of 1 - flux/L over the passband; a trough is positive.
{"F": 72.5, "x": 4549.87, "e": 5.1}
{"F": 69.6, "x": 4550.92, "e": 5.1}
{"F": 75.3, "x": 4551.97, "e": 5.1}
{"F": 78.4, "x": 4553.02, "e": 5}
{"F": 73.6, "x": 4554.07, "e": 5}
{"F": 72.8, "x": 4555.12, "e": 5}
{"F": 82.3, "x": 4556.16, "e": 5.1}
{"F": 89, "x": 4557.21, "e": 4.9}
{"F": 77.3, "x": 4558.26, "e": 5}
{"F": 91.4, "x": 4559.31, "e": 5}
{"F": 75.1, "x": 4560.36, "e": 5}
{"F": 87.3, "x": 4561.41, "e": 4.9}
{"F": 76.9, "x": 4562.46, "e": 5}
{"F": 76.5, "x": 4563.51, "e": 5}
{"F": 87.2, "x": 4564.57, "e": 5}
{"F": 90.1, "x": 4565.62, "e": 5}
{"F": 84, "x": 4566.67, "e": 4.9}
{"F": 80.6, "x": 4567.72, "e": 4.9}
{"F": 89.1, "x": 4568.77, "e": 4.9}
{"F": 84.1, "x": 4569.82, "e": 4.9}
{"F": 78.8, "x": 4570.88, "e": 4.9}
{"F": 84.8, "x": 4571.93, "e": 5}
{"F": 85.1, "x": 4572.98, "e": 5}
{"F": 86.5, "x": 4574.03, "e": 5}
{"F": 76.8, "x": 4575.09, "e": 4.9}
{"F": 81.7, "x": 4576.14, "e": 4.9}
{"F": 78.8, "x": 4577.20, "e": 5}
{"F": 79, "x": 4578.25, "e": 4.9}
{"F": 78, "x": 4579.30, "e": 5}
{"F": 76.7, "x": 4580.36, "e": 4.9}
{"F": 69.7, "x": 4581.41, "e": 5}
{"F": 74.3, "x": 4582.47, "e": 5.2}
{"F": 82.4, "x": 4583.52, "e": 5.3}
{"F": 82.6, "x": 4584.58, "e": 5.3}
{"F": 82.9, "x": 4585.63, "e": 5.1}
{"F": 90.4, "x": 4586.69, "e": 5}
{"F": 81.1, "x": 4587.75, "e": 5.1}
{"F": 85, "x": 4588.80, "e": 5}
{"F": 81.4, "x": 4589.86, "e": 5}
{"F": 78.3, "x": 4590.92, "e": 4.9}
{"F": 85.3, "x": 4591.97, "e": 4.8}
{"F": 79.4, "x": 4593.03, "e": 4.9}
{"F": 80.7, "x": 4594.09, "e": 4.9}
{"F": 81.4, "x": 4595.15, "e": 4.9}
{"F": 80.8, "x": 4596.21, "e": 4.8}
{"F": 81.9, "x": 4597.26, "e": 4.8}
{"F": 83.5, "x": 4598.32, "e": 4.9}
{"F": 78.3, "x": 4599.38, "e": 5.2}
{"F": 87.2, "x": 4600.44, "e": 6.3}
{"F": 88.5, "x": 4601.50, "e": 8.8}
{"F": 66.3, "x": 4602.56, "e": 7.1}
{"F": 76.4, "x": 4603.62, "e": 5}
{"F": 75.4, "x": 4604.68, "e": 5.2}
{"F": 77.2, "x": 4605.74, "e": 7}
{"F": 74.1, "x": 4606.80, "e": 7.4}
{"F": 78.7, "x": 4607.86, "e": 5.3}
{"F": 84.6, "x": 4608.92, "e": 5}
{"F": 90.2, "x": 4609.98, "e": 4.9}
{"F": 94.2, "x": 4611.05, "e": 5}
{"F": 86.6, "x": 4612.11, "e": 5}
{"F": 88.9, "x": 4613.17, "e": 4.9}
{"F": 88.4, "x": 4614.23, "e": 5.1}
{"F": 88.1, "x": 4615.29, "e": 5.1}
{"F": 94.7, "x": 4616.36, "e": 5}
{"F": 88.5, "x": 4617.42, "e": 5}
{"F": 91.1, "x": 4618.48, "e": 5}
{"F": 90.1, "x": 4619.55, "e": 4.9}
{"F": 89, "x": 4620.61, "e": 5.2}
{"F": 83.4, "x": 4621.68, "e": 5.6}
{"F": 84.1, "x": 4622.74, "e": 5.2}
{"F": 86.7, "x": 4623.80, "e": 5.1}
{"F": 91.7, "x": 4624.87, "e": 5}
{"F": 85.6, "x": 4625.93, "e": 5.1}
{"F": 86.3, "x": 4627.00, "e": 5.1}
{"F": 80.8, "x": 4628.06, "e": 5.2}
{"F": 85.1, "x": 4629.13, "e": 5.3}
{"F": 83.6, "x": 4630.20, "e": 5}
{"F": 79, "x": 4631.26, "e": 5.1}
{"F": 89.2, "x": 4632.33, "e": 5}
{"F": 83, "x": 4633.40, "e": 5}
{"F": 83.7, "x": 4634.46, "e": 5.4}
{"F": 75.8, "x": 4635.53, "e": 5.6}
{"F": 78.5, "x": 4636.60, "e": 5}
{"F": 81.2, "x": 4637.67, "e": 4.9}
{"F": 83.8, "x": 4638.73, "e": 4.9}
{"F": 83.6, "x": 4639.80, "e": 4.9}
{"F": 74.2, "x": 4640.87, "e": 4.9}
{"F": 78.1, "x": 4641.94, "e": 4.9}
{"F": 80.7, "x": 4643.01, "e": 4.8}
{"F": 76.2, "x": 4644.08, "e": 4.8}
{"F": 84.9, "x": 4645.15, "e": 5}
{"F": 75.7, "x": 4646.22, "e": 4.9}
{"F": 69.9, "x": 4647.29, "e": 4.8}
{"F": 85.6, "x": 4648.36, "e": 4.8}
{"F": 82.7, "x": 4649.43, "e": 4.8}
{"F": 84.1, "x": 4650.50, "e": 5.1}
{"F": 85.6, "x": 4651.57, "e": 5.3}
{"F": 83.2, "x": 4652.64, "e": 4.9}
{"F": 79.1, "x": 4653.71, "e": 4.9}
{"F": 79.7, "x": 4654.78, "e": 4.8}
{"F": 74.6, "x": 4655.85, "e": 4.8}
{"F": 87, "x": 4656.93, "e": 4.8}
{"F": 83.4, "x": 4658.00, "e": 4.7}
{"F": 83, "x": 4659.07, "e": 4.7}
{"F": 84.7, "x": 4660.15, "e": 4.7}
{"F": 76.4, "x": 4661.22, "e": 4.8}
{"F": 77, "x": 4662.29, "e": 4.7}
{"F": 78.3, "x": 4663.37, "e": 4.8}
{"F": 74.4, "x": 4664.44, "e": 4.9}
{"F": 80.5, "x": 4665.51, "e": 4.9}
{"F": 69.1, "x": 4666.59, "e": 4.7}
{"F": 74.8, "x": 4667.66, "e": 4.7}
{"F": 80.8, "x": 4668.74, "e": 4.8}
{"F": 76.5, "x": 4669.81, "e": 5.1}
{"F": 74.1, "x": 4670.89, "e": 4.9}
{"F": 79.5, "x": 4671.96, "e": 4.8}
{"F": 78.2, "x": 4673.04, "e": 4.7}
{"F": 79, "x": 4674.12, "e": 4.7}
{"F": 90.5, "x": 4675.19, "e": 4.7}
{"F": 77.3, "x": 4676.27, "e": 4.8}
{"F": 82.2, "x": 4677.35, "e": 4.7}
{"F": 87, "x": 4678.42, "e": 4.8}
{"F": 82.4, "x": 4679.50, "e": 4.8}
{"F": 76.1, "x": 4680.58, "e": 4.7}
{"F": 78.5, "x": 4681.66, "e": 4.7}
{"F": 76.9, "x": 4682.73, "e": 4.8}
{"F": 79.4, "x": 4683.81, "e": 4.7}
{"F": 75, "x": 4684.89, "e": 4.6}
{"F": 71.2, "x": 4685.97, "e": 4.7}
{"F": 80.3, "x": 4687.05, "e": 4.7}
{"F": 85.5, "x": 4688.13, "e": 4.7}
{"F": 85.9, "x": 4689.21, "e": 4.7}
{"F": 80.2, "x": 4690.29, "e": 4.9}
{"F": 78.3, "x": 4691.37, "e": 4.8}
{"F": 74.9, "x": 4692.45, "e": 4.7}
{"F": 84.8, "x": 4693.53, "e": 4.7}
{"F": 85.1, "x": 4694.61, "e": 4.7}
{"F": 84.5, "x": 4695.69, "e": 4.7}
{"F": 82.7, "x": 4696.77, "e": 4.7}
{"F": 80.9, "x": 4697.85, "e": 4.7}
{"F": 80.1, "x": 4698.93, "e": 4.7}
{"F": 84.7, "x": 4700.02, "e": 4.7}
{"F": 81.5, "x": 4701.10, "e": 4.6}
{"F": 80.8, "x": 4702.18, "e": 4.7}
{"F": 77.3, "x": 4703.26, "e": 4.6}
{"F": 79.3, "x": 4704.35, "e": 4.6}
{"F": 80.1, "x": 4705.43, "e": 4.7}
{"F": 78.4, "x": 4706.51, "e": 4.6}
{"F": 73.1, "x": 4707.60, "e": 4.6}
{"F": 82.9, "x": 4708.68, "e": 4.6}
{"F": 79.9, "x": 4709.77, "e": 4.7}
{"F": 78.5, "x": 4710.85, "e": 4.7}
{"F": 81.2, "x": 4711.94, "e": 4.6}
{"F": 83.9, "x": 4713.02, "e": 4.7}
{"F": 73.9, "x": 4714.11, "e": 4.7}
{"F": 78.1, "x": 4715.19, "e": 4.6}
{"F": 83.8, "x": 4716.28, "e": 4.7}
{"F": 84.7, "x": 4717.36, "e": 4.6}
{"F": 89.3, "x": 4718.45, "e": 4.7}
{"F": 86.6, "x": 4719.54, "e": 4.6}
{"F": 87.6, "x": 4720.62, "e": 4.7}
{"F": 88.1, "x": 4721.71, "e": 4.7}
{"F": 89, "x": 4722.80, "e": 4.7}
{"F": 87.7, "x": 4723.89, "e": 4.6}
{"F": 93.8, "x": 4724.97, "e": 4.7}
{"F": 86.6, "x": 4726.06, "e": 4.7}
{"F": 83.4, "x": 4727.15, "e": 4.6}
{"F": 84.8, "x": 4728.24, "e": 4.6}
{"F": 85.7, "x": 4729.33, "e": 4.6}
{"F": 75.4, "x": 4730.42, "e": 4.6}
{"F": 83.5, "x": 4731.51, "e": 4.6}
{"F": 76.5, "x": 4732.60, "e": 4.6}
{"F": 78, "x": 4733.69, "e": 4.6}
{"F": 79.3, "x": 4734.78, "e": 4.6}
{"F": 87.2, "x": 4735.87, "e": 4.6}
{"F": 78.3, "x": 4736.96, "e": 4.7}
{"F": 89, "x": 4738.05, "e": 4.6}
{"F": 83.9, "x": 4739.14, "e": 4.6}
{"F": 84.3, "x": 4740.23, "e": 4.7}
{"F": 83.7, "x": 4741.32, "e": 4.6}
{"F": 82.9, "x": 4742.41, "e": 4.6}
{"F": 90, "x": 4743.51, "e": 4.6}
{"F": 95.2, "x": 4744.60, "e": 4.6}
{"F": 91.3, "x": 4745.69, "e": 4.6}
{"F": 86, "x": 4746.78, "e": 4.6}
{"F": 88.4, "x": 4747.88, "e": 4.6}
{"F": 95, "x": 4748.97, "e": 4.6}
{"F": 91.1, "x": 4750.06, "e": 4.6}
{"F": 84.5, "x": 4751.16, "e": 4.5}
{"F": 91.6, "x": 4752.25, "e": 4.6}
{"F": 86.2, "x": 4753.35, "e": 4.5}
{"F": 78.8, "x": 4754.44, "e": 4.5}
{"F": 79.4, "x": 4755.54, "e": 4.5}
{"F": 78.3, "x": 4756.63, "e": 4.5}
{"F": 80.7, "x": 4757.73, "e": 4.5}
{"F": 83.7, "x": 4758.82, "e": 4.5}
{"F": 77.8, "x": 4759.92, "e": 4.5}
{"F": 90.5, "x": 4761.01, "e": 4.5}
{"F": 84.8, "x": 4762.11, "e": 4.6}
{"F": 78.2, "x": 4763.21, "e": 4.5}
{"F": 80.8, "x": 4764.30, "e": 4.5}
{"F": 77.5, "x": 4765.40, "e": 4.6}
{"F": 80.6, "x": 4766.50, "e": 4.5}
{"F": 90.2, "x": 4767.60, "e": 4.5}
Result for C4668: 7.3 angstroms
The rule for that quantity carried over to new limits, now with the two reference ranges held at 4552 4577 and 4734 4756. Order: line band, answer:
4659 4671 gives 1.0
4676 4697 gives 1.1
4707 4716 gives 0.7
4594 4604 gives 0.3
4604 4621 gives -0.6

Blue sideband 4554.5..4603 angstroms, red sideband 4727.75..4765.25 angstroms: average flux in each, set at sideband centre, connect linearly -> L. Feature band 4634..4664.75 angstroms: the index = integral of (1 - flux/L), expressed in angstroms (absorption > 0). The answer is 0.9 angstroms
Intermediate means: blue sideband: 81.6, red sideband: 84.2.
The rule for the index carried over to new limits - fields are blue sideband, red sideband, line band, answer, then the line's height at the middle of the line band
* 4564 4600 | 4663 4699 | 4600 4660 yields -1.7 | 80.7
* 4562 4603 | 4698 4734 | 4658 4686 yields 1.1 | 82.1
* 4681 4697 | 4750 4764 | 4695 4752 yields -1.5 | 81.7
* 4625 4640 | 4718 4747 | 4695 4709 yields 0.7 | 84.7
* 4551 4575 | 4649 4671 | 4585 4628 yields -1.8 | 80.8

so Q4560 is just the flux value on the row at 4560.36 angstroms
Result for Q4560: 75.1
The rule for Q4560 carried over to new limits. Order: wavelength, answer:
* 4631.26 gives 79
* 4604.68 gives 75.4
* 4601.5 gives 88.5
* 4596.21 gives 80.8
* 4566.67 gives 84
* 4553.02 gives 78.4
